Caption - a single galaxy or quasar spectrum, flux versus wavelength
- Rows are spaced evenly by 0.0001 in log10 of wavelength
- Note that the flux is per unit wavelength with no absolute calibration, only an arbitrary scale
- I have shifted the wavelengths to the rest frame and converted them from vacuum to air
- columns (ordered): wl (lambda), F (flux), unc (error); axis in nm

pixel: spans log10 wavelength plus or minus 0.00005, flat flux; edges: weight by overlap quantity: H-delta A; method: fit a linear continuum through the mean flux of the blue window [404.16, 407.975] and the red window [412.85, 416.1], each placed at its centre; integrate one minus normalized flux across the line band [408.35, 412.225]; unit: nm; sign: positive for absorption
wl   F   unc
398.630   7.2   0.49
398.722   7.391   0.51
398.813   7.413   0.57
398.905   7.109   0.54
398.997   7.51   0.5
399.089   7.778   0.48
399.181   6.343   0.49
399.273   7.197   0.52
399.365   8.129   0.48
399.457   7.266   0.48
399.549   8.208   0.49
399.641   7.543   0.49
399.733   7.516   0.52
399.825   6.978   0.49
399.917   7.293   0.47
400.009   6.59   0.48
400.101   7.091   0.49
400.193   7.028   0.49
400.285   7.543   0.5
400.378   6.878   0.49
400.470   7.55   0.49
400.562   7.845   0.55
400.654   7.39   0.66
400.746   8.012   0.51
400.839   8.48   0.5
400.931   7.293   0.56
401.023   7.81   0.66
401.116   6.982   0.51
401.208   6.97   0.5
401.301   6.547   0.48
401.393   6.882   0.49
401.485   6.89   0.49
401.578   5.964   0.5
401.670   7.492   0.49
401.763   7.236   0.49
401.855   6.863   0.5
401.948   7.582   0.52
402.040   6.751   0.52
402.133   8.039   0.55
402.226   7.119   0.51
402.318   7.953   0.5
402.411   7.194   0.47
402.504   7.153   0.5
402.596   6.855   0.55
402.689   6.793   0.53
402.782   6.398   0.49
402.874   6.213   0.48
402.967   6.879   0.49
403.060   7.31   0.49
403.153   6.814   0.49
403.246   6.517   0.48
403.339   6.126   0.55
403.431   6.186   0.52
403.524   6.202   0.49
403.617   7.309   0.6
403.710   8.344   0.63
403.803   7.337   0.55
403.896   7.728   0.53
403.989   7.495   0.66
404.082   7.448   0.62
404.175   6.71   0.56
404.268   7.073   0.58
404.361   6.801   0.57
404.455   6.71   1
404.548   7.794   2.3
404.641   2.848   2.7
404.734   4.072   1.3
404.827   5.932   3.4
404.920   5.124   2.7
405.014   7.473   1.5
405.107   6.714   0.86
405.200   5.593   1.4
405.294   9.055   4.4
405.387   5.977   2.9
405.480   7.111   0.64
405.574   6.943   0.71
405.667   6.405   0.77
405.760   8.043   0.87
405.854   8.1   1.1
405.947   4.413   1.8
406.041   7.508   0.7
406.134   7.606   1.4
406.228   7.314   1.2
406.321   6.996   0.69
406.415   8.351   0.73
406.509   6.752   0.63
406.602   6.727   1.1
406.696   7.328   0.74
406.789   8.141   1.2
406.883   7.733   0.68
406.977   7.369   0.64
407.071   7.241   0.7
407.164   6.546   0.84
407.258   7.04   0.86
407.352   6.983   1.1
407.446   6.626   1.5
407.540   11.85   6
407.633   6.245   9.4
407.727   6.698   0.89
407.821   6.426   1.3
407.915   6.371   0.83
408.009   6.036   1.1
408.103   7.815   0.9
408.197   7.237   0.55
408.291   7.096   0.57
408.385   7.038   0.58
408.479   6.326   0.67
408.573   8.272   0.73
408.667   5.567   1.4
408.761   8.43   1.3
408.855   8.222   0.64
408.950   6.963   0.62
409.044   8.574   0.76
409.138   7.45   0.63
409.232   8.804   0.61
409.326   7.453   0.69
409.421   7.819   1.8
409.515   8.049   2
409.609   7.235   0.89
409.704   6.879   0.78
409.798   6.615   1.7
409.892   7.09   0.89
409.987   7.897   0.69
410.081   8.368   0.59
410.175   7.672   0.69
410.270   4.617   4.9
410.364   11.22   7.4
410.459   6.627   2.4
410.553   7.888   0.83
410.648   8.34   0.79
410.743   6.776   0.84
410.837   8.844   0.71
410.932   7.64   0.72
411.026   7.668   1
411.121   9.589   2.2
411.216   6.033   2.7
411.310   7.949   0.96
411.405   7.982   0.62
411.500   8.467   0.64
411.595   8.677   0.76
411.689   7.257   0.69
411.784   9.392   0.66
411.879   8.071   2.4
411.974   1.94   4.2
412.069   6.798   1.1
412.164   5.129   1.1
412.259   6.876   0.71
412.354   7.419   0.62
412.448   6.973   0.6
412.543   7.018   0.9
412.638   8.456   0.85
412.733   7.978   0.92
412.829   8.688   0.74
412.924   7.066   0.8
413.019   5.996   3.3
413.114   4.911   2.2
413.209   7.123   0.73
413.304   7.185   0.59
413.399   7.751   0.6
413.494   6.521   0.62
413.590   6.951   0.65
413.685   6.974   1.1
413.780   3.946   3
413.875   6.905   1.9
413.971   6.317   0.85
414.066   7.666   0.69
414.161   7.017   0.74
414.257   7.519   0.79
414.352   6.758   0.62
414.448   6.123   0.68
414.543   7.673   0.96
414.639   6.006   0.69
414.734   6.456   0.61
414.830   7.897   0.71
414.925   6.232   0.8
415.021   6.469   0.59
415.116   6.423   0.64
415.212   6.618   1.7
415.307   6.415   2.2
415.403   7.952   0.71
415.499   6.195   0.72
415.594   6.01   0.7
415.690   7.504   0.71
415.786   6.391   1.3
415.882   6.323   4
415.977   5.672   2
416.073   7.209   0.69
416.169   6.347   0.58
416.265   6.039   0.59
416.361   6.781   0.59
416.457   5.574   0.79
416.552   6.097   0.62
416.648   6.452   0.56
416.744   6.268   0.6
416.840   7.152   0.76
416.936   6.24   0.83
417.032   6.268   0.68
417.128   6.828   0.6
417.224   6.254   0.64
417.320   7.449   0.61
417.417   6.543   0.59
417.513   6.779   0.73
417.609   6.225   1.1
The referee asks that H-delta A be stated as -0.41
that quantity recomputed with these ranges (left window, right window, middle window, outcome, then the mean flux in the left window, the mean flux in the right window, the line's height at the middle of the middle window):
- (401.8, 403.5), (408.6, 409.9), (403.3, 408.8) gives 0.21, 6.92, 7.54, 7.24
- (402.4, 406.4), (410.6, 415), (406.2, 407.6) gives -0.13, 6.77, 7.1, 6.87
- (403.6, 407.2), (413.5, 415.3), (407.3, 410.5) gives -0.29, 6.93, 6.65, 6.82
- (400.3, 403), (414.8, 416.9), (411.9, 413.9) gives 0.02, 7.18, 6.54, 6.67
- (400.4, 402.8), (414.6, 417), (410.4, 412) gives -0.23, 7.24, 6.51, 6.75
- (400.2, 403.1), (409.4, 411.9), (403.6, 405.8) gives 0.19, 7.19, 7.8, 7.39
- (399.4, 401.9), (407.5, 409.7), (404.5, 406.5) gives 0.20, 7.27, 7.45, 7.38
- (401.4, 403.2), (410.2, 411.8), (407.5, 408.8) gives 0.07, 7.02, 7.91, 7.62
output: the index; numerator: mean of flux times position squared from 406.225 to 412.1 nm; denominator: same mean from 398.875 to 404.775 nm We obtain 1.1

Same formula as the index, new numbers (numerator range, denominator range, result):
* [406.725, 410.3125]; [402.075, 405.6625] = 1.11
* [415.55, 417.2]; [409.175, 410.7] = 0.87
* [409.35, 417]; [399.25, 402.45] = 1.02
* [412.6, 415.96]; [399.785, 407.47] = 1.02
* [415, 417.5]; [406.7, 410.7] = 0.91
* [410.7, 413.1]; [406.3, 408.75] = 1.04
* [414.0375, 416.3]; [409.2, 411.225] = 0.89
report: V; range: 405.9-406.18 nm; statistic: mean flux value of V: 6.52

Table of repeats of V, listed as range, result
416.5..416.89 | 6.49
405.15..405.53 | 6.93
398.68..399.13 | 7.44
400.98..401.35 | 7.06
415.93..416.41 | 6.4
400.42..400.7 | 7.61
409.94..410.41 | 7.96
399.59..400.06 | 7.2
